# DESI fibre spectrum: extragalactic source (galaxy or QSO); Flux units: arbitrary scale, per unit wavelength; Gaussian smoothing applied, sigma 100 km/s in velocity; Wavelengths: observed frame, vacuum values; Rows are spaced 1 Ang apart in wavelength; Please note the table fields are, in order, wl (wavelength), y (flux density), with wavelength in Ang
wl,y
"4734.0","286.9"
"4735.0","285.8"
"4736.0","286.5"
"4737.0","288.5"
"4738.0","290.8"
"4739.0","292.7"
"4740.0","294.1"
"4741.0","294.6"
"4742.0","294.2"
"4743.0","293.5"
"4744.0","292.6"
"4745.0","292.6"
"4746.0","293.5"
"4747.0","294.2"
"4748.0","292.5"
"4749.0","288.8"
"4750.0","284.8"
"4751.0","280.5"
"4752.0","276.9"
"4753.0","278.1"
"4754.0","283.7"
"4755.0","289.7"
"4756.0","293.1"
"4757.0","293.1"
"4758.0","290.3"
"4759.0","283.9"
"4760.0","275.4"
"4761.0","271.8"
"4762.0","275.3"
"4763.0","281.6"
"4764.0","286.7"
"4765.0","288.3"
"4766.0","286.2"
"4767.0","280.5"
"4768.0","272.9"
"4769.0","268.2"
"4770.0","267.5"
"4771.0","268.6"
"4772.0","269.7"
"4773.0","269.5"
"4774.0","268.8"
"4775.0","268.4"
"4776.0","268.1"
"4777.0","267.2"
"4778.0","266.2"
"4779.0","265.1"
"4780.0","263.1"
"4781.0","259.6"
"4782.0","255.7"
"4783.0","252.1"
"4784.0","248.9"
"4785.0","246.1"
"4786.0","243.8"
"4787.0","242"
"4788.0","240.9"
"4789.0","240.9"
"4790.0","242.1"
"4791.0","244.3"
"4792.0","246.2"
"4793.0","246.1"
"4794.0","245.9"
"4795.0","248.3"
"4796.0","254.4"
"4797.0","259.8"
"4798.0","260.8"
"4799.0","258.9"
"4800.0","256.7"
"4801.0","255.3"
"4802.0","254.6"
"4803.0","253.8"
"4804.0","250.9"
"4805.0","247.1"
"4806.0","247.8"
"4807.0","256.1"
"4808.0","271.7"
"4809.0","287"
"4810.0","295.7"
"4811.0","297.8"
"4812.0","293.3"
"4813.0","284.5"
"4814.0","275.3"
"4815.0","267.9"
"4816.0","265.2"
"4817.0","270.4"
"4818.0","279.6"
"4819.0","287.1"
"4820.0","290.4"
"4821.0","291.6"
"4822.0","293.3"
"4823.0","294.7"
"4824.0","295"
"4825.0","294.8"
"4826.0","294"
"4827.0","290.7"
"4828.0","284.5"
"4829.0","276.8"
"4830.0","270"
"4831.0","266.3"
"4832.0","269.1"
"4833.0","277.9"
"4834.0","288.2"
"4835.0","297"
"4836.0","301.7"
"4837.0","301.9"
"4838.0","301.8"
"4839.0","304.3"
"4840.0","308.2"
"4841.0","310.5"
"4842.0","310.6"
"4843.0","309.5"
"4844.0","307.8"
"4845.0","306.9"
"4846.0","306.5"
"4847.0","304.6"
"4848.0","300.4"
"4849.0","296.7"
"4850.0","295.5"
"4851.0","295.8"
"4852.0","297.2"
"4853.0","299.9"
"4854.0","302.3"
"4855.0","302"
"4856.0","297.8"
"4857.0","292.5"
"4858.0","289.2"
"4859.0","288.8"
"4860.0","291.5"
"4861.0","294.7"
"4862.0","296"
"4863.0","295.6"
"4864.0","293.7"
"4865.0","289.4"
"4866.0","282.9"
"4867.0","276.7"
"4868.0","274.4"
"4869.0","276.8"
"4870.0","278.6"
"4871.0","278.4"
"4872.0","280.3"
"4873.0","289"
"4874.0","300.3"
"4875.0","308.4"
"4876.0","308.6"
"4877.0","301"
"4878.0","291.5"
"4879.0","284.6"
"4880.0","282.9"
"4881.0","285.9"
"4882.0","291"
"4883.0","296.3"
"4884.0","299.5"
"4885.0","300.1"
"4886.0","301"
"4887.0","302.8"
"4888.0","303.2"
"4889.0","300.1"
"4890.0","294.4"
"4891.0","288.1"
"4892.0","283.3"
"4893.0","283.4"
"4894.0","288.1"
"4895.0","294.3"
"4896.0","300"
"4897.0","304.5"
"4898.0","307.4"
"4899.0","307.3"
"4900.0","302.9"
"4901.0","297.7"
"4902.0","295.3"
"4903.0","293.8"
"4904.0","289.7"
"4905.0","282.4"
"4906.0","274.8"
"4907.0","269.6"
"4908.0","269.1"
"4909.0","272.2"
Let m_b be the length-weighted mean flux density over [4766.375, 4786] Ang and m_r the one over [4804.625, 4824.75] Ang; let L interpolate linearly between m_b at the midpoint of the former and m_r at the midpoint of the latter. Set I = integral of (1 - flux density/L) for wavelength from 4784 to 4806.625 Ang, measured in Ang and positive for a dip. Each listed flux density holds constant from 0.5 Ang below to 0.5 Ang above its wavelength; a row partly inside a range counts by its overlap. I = 1.9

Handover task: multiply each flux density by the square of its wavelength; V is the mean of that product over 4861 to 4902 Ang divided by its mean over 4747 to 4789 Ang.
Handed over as 1.13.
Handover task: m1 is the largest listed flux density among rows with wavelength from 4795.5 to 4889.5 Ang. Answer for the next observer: 310.6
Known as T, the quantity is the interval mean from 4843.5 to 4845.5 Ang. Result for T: 307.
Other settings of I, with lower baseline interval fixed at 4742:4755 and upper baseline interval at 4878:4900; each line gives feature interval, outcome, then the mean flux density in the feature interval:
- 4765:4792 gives 2.70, 261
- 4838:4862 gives -0.60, 301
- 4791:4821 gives 2.59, 266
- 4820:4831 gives 0.16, 288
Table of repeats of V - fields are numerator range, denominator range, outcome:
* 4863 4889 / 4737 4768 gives 1.07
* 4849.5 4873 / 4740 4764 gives 1.06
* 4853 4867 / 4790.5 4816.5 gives 1.14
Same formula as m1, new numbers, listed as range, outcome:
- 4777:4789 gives 267.2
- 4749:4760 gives 293.1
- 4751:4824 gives 297.8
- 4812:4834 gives 295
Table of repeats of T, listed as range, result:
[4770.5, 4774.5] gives 269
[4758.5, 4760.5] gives 280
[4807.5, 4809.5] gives 279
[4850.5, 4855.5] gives 299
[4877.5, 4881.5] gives 286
